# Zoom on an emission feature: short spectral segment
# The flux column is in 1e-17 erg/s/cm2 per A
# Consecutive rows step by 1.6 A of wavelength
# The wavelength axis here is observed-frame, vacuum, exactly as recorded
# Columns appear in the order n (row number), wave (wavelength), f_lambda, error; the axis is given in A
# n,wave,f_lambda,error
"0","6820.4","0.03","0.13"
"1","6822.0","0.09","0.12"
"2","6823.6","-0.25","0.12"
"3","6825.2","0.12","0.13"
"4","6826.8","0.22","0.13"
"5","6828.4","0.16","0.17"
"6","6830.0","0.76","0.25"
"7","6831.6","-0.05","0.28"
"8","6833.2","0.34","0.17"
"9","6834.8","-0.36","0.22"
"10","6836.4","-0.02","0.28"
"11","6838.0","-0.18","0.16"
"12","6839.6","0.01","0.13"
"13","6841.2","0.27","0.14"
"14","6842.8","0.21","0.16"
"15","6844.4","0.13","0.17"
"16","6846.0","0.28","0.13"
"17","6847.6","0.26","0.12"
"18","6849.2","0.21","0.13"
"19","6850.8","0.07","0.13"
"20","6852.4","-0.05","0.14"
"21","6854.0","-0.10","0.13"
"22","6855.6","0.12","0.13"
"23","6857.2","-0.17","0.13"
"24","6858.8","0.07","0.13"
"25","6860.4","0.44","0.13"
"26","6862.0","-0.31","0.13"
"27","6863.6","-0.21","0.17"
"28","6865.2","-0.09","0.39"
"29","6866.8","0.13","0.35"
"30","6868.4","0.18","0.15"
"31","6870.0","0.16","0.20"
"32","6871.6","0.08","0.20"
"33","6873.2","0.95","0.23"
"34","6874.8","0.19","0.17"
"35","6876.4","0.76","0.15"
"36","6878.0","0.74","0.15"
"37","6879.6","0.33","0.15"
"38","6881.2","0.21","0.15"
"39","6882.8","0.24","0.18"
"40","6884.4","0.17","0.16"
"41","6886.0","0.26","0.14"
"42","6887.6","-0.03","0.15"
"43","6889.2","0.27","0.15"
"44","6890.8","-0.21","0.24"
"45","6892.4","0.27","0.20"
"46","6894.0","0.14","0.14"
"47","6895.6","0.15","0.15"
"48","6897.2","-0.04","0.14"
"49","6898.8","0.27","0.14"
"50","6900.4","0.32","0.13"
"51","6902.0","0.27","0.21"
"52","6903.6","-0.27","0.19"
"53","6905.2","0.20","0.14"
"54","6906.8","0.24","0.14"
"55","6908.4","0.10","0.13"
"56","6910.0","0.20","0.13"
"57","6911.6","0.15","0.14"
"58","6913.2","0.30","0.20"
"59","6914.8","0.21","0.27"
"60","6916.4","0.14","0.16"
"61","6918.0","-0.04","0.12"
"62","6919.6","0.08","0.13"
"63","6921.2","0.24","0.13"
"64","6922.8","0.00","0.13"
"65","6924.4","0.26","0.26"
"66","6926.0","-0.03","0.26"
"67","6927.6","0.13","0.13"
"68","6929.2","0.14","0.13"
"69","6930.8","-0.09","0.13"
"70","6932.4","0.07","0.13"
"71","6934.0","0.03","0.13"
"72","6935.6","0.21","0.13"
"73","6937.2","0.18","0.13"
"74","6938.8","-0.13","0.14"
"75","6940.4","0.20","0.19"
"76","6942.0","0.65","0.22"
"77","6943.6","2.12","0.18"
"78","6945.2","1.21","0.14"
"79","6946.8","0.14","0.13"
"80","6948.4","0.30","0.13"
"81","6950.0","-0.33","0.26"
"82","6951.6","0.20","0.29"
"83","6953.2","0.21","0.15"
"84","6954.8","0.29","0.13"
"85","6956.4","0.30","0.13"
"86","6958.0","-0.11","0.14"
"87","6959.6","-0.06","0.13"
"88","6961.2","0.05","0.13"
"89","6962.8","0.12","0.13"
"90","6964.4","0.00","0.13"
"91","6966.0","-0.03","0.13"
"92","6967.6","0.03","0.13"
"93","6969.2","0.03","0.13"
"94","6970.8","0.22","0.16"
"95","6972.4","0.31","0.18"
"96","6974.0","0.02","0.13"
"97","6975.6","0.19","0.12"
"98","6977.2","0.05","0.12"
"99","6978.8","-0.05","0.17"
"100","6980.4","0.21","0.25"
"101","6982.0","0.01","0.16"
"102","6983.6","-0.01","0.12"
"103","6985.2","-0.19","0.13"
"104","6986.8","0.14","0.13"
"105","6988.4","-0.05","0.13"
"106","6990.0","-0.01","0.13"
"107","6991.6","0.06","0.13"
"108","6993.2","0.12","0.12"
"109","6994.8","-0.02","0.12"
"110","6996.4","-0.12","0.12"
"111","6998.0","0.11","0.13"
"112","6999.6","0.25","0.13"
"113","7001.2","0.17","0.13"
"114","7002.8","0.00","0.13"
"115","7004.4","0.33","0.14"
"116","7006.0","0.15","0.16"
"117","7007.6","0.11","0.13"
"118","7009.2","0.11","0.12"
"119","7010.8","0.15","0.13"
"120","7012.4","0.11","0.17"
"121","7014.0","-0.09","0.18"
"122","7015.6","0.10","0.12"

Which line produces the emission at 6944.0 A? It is [O III] 5007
